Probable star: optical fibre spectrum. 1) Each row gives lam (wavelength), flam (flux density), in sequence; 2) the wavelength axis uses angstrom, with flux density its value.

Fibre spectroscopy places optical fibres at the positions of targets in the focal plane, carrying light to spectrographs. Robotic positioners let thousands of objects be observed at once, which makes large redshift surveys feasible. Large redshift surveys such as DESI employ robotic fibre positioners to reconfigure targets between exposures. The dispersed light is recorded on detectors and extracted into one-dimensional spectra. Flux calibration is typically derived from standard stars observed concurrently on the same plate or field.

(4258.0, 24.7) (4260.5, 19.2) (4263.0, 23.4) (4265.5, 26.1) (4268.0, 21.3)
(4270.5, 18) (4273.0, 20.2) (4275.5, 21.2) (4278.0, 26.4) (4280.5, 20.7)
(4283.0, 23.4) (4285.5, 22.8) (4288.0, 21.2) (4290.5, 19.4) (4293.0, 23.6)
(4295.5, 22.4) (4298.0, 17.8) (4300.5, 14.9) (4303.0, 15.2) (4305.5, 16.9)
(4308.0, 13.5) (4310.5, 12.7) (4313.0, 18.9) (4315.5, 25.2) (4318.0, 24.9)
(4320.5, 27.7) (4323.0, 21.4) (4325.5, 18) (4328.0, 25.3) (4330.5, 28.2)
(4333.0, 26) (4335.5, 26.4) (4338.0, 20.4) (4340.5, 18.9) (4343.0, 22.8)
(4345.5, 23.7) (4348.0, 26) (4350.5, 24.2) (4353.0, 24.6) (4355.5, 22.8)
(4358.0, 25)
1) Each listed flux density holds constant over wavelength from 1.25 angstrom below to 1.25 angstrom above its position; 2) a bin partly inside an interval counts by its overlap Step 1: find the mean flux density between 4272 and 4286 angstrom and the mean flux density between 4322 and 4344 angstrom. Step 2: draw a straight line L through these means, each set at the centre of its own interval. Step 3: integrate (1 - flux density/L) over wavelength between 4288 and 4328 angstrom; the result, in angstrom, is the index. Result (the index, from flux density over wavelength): 5.37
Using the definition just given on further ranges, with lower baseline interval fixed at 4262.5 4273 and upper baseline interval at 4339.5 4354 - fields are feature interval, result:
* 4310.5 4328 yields 0.6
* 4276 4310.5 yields 4.2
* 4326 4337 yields -1.3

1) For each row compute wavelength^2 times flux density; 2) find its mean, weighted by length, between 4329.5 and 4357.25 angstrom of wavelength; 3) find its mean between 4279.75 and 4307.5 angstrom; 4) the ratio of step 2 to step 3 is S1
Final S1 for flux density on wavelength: 1.2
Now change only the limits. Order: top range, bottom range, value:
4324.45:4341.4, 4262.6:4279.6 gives 1.08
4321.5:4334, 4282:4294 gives 1.10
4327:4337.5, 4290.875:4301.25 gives 1.33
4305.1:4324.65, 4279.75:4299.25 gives 0.96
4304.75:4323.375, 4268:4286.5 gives 0.94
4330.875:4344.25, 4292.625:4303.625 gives 1.27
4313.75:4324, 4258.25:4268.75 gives 1.11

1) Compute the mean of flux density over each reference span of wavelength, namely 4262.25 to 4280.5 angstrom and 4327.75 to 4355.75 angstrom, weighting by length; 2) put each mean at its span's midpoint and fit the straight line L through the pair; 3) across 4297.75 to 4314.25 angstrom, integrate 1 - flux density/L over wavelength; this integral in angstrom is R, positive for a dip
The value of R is 5.4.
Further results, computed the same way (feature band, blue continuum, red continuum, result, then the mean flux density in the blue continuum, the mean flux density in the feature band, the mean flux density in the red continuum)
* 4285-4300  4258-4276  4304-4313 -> -2.8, 21.6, 20.8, 15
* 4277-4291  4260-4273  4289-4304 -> -1.6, 21.6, 22.4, 19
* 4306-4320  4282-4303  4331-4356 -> 1.5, 20.3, 19.4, 23.7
